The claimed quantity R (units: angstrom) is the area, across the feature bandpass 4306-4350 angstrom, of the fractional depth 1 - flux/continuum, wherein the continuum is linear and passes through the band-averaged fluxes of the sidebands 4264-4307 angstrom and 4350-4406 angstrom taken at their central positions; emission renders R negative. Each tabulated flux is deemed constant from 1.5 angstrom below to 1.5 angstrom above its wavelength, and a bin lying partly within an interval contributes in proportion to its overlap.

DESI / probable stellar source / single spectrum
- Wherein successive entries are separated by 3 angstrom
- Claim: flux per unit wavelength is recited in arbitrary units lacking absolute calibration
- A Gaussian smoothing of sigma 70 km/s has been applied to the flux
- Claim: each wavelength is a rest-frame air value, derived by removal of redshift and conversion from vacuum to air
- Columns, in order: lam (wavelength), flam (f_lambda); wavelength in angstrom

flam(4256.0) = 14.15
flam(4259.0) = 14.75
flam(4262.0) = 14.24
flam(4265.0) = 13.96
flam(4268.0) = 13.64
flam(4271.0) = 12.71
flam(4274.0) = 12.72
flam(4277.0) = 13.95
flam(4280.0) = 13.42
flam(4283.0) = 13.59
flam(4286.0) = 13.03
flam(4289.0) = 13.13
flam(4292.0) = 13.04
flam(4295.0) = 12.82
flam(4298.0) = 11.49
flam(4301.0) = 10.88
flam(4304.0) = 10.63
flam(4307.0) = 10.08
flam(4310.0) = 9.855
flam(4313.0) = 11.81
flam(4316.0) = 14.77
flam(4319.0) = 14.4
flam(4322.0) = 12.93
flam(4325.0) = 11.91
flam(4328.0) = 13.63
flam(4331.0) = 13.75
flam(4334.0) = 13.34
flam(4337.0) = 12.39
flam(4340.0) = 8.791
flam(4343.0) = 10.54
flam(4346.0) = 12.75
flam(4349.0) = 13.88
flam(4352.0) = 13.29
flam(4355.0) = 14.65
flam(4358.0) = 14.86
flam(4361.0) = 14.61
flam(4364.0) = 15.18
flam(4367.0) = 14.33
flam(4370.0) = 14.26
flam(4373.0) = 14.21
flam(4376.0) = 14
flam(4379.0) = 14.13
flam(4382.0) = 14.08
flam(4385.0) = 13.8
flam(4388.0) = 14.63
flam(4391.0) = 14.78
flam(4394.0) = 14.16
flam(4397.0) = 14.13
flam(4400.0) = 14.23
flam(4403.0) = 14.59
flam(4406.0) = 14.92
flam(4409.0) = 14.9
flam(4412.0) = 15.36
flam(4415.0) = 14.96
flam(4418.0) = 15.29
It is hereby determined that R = 3.6 angstrom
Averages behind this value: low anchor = 12.7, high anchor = 14.3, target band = 12.3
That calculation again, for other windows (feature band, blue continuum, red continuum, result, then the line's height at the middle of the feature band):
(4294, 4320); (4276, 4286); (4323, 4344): 2.1 angstrom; 12.8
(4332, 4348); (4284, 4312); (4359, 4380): 1.9 angstrom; 13.3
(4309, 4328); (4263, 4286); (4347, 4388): 1.4 angstrom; 13.8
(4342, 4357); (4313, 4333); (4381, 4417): 0.7 angstrom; 13.8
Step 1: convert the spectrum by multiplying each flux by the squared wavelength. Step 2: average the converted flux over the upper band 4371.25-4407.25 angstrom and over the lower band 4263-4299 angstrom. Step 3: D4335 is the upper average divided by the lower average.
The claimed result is 1.14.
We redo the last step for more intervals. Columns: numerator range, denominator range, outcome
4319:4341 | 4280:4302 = 1.01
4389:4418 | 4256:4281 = 1.14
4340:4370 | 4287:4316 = 1.19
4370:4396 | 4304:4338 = 1.17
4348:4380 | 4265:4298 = 1.13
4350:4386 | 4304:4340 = 1.18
